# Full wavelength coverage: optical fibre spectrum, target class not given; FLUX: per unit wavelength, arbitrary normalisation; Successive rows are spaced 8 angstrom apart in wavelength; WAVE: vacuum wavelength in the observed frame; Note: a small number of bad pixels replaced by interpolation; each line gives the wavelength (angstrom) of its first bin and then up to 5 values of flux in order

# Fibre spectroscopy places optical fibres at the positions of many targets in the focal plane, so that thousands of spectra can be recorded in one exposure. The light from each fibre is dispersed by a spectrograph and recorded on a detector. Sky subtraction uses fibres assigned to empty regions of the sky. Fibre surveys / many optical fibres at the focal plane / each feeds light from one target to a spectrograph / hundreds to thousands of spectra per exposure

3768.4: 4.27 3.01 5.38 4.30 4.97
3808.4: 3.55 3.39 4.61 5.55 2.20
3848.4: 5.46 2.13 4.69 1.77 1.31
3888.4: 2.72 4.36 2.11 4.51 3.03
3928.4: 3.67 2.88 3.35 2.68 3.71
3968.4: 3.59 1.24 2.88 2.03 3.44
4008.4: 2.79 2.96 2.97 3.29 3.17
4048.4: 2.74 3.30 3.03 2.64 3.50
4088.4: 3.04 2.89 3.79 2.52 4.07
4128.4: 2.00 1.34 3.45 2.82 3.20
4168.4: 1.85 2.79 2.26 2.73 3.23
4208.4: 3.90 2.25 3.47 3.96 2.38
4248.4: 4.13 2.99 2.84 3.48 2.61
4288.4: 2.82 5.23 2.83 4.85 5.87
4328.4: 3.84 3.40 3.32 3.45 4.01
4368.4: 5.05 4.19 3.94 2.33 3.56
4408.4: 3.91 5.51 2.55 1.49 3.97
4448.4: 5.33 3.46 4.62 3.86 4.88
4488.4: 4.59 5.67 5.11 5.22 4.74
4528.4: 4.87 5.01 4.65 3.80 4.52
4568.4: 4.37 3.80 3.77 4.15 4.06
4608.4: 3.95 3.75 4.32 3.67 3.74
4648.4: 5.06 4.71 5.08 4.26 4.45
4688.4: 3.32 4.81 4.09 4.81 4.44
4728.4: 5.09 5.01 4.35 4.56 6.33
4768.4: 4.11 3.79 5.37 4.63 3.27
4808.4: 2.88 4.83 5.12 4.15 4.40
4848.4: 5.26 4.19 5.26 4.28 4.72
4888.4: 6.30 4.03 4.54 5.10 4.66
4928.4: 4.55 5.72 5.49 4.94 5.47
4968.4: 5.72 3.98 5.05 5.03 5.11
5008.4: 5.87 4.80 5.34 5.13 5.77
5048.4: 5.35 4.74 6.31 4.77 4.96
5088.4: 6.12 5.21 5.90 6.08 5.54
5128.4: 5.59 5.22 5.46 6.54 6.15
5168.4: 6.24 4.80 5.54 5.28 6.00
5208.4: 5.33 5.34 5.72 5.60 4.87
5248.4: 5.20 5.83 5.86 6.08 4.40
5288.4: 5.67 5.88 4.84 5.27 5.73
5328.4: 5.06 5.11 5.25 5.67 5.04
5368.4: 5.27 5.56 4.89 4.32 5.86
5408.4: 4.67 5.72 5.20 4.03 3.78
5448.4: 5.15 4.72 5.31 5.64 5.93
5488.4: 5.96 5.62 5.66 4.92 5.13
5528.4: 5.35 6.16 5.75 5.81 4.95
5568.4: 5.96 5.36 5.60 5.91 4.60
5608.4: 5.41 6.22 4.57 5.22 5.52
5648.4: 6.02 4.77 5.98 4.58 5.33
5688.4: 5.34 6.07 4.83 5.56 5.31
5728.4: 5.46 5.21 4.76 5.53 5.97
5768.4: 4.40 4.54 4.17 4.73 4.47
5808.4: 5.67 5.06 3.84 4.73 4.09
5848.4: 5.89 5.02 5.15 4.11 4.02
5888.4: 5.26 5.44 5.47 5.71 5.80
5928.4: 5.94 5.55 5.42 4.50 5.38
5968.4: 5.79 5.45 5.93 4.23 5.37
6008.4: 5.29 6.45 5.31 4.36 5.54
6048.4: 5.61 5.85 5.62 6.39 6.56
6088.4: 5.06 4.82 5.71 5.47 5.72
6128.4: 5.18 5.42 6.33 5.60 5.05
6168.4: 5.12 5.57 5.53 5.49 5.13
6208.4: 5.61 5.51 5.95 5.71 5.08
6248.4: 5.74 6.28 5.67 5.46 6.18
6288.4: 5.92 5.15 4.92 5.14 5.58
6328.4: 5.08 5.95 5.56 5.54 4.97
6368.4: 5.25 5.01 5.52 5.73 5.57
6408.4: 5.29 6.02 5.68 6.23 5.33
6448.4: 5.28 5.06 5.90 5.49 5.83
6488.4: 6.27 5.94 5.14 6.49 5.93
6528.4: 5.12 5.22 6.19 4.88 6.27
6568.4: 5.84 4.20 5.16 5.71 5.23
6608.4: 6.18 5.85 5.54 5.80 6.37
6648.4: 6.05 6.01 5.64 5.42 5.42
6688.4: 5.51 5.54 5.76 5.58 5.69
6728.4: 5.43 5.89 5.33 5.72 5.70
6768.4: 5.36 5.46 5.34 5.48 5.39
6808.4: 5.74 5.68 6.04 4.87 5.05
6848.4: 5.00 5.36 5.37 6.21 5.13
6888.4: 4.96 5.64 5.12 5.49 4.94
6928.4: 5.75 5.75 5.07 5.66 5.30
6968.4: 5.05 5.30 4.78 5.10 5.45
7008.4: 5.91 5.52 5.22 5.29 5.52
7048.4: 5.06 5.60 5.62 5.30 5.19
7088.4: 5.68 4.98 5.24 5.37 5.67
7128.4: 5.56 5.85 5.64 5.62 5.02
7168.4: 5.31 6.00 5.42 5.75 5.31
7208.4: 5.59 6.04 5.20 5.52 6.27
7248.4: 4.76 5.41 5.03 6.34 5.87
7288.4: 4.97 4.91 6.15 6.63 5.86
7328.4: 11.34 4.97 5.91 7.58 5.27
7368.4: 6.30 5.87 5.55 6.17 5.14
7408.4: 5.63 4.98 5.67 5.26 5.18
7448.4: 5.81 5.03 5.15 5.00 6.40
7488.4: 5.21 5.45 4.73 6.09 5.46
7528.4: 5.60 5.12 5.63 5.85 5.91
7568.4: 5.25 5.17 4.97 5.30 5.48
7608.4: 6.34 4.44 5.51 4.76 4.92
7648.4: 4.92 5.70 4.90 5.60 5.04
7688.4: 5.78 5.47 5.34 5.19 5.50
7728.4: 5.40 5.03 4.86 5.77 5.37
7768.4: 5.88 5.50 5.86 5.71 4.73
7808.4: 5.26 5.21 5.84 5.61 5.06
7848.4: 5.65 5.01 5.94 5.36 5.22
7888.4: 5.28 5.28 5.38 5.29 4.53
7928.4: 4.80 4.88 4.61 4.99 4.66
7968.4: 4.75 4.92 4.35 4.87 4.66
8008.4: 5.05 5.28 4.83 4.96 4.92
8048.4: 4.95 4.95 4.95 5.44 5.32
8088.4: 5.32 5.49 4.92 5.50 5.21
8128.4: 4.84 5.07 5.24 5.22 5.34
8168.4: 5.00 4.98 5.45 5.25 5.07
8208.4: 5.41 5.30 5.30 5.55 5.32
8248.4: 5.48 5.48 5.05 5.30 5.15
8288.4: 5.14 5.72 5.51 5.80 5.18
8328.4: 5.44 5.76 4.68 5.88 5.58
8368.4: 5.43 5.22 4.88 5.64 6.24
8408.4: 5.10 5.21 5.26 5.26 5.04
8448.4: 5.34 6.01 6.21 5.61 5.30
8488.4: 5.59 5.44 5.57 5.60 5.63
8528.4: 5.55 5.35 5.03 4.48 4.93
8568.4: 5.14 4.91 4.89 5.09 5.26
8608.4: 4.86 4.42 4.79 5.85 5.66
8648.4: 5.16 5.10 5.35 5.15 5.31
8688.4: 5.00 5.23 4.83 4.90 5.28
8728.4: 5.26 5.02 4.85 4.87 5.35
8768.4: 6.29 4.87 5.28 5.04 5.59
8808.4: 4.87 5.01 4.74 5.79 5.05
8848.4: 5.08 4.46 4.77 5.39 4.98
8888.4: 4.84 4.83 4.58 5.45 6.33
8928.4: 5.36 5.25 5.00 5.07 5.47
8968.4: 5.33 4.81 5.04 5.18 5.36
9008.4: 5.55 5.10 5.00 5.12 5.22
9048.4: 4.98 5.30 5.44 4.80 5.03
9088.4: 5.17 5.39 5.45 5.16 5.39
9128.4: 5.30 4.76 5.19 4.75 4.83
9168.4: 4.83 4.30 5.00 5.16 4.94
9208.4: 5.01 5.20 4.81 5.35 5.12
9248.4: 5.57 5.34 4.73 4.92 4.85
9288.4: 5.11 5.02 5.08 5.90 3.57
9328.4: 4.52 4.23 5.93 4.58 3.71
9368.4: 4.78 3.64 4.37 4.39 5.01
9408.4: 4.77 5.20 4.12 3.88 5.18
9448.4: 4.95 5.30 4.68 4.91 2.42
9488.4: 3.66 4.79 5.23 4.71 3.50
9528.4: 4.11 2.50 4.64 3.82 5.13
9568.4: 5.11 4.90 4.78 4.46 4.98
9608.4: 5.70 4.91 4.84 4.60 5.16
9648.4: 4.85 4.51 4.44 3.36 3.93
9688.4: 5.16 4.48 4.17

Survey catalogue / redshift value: 0.116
